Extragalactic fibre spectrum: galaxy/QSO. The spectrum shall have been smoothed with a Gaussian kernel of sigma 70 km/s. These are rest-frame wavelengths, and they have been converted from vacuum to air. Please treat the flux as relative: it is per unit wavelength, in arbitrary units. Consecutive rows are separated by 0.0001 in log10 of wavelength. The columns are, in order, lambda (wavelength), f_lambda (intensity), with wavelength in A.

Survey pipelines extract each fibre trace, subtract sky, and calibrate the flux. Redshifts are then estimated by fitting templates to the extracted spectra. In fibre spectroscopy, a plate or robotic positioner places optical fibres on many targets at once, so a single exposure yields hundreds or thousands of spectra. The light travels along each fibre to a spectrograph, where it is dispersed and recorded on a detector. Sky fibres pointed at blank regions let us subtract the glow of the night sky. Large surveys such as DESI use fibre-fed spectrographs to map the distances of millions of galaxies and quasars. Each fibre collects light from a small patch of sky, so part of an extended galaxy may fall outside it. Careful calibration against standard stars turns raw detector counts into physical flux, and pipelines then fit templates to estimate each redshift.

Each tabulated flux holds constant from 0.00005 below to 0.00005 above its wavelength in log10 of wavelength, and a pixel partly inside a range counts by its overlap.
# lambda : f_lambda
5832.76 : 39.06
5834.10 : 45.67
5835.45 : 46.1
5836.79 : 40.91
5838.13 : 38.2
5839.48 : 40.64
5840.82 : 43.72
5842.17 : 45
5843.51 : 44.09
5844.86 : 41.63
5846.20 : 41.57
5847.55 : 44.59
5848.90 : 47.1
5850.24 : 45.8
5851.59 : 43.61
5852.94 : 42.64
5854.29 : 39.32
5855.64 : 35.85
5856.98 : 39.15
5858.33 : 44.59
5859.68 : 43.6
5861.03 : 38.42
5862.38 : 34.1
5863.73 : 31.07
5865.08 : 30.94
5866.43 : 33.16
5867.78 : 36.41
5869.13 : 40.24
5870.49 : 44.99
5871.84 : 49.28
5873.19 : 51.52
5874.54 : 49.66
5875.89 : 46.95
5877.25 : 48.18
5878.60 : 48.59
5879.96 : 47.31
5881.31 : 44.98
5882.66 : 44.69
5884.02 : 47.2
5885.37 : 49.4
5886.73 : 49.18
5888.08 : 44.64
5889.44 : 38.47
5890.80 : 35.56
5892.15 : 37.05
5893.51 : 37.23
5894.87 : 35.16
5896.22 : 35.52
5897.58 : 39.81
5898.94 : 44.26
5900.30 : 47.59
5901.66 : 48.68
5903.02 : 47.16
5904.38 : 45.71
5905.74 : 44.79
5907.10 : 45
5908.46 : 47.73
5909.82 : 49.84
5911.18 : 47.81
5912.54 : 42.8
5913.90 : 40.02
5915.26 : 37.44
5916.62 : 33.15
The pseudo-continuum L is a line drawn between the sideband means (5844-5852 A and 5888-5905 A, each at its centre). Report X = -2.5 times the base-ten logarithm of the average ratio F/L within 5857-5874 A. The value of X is 0.08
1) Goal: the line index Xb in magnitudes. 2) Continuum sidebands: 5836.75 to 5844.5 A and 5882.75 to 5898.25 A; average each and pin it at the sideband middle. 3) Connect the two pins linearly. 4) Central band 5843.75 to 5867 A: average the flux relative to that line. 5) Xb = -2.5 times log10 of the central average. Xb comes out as 0.050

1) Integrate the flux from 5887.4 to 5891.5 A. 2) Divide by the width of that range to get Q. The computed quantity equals 39.6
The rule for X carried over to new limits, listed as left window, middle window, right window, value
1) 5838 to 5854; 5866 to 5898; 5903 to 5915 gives 0.03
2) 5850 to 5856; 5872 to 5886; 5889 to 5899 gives -0.23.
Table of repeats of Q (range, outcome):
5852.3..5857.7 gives 39.3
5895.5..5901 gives 41.8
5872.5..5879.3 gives 49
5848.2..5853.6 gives 44.8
